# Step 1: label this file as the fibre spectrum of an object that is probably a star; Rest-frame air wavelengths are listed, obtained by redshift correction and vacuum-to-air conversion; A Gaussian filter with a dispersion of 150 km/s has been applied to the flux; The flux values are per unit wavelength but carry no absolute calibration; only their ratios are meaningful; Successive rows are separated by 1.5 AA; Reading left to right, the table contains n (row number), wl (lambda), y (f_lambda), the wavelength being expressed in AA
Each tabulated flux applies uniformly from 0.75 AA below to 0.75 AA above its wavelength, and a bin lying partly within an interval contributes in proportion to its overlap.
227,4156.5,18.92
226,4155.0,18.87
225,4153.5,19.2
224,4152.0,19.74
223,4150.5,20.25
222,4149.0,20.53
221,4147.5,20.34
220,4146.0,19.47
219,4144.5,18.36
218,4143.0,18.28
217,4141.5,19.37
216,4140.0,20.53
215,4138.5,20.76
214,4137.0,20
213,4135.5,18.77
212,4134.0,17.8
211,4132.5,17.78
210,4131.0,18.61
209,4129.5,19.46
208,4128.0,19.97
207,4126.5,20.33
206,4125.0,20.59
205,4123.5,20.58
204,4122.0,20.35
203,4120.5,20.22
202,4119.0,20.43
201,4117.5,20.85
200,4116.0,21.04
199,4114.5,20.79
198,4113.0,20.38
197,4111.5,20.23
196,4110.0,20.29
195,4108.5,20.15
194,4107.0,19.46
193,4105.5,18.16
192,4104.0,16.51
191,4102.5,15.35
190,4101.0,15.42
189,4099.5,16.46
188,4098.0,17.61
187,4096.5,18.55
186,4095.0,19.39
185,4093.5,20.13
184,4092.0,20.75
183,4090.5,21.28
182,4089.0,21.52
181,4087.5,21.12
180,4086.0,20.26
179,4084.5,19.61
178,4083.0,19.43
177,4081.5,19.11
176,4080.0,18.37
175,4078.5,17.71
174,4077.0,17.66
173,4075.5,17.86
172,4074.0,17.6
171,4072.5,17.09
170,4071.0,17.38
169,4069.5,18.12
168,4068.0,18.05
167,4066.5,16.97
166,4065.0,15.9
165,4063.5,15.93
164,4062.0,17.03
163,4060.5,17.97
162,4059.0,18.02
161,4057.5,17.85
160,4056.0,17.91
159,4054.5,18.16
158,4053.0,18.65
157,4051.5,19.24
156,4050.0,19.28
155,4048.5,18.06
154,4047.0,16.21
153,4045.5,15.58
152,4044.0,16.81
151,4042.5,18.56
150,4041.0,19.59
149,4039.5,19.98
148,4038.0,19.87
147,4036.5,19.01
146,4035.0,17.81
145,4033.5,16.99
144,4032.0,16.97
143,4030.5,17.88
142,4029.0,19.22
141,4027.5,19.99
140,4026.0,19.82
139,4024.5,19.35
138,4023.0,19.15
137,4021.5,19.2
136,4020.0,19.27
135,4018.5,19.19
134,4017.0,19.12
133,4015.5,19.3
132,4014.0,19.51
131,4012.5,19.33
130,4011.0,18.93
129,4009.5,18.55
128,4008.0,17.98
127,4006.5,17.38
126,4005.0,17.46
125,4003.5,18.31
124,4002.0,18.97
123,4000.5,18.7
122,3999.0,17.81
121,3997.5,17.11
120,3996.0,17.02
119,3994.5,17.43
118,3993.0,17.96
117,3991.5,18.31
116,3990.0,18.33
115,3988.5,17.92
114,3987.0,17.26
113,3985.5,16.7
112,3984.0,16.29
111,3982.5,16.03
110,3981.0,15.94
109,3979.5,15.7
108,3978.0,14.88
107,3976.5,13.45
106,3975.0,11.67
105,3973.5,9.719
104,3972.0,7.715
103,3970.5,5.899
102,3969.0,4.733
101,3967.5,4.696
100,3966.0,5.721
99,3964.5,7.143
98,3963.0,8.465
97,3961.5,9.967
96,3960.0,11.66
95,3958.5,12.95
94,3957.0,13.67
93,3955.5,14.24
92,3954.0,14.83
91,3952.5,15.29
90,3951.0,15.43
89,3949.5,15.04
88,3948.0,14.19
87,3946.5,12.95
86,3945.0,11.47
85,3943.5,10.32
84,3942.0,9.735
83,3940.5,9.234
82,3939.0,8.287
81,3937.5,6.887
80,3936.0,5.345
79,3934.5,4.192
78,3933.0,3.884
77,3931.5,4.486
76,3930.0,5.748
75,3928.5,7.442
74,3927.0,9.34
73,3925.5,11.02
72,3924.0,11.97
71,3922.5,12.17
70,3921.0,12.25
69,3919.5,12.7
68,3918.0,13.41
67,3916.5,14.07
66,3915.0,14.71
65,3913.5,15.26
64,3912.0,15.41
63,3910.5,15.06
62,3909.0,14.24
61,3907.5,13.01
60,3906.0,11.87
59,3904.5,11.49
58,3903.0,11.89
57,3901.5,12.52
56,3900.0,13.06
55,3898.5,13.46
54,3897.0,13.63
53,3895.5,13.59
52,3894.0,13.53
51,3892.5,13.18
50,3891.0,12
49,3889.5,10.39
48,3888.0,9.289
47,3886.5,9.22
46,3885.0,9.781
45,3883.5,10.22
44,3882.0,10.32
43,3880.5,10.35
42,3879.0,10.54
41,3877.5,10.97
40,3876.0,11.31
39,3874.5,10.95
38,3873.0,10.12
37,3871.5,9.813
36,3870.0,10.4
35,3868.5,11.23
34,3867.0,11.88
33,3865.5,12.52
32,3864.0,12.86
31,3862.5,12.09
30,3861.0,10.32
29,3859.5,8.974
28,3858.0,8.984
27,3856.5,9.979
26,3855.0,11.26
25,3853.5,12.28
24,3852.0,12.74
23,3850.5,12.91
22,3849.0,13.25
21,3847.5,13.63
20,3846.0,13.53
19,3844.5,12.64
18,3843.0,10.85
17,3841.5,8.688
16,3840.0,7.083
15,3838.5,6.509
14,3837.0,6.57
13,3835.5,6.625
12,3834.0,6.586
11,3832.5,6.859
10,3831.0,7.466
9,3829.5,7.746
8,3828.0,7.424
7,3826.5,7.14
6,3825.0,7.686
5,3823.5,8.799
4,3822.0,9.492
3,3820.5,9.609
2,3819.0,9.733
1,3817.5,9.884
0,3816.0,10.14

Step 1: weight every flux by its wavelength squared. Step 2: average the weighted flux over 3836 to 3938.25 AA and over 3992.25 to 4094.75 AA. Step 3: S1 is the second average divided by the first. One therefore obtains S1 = 1.82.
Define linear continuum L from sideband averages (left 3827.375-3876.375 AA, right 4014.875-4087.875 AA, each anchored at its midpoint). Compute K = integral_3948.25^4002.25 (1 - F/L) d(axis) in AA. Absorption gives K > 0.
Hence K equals 5.7 AA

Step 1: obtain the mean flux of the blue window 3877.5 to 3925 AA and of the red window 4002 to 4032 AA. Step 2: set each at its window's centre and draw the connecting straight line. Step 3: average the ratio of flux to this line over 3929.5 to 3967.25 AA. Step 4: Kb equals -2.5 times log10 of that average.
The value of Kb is 0.45 mag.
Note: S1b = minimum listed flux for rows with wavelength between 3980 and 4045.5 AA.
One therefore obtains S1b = 15.58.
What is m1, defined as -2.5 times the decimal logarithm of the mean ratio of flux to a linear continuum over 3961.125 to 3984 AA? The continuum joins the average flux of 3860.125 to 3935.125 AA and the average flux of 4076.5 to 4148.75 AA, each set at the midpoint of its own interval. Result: 0.35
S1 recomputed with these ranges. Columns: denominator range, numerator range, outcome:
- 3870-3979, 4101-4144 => 1.96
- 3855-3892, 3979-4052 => 1.84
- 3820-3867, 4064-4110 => 2.12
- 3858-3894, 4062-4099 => 1.90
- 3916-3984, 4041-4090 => 1.81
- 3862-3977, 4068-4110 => 1.85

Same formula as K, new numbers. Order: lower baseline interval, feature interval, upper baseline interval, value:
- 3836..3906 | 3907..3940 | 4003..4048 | 7.4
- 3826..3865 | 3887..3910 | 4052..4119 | -1.3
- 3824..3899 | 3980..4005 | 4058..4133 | -3.8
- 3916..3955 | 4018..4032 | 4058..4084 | -3.6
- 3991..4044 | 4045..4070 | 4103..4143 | 1.8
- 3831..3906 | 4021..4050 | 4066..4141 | -3.0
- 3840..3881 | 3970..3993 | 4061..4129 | 1.0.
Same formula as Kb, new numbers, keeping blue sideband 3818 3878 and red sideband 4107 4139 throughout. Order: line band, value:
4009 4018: -0.20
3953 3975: 0.43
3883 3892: 0.12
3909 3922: -0.14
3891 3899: -0.14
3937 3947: 0.34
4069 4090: -0.02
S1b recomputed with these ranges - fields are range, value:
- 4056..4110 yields 15.35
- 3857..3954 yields 3.884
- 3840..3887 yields 7.083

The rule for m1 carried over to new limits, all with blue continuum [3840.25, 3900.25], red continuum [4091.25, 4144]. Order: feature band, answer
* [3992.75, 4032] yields -0.17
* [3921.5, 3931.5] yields 0.38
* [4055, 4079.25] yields 0.01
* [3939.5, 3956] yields 0.08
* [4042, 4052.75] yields -0.04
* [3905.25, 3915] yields -0.12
